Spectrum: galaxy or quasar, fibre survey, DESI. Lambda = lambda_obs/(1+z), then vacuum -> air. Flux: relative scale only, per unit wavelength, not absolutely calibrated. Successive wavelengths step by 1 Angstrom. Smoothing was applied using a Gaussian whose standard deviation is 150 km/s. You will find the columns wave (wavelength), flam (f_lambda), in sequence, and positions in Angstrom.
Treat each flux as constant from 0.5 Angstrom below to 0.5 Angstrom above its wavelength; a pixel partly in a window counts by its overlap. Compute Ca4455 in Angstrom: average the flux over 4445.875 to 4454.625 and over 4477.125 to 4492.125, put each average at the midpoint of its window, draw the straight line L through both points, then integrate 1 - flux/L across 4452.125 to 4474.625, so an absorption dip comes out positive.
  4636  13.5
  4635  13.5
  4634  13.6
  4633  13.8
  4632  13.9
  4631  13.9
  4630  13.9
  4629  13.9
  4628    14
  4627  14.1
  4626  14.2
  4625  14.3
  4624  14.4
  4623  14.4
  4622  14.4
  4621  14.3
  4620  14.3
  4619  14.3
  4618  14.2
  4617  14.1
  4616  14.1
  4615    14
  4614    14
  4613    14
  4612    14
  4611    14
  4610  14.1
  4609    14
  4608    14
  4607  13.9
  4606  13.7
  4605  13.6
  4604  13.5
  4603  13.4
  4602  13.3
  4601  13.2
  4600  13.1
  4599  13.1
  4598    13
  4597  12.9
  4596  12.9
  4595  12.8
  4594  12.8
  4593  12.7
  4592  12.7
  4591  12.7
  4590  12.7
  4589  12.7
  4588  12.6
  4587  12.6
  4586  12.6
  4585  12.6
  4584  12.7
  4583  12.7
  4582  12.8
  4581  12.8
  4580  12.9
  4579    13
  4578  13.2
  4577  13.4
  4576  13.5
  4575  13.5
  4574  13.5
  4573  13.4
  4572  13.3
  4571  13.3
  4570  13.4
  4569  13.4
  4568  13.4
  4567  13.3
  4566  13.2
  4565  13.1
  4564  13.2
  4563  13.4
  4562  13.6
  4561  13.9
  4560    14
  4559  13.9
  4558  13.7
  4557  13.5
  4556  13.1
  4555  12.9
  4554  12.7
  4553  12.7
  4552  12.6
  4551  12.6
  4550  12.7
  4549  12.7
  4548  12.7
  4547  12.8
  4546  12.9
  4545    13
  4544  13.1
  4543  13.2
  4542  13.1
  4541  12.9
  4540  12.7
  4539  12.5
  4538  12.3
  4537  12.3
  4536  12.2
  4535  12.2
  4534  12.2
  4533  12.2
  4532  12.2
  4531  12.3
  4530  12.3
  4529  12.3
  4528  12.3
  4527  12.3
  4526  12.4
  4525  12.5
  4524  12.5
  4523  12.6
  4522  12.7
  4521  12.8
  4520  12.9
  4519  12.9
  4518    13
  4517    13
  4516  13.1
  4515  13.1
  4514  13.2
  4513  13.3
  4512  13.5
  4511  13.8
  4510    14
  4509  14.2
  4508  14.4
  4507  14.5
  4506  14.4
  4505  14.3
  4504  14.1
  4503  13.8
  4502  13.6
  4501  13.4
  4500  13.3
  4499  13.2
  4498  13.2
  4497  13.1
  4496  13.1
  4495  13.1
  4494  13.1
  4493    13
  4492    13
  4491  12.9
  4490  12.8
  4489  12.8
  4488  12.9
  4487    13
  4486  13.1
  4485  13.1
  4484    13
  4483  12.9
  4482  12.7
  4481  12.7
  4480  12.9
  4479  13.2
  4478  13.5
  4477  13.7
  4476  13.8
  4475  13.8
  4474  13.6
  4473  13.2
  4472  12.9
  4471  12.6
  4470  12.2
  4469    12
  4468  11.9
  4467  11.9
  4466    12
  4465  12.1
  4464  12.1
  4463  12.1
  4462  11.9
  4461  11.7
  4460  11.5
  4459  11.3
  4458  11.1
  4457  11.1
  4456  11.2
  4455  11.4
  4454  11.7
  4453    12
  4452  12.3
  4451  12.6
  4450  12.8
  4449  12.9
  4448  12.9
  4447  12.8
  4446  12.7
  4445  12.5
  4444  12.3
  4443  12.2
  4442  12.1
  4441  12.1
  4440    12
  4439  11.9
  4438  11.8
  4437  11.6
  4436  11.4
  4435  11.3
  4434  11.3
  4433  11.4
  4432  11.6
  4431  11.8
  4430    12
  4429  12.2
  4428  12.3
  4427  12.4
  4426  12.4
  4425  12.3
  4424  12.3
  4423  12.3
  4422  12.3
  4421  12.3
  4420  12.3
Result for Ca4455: 1.2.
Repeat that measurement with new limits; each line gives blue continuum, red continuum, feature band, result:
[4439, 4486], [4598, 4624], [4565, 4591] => 0.95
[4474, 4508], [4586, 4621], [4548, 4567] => 0.30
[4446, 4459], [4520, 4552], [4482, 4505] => -1.61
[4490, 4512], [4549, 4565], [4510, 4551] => 2.00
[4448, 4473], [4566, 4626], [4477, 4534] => -2.83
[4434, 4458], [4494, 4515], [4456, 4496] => 0.80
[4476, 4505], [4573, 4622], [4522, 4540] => 1.22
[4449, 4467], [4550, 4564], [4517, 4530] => 0.18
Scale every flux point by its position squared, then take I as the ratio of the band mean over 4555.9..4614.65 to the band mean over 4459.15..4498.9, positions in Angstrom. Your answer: 1.1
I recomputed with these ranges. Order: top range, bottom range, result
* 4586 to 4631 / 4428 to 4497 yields 1.17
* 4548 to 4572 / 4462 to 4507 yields 1.05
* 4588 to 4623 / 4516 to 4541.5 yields 1.12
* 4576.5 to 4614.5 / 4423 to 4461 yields 1.18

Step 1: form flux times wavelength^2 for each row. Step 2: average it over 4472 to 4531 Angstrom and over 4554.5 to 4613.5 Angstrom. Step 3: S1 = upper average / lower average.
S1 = 1.04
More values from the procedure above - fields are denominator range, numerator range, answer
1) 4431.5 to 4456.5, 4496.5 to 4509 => 1.18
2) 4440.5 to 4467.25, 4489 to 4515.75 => 1.14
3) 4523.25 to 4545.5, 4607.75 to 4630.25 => 1.17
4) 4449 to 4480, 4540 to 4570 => 1.11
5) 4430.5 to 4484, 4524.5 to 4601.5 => 1.10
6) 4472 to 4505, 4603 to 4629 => 1.12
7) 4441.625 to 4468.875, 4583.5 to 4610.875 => 1.16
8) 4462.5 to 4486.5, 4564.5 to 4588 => 1.07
